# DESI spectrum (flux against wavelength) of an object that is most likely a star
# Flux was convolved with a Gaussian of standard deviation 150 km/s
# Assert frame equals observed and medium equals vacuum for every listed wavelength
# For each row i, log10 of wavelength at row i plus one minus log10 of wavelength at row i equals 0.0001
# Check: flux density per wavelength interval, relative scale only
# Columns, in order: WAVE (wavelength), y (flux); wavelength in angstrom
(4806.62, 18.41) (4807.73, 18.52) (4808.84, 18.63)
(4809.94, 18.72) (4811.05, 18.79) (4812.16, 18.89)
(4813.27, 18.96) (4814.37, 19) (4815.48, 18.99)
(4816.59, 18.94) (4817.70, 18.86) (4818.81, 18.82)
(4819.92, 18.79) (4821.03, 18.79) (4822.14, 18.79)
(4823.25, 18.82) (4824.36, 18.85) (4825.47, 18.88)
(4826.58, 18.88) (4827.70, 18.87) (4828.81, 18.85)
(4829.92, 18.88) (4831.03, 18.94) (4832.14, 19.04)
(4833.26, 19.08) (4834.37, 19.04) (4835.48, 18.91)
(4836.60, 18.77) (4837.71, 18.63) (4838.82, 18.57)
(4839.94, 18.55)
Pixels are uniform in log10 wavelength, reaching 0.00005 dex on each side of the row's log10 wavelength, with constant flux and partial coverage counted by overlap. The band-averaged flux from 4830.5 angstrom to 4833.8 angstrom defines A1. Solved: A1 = 19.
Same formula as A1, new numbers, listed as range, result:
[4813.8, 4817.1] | 19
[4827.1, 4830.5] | 18.9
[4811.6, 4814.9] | 19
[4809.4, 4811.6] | 18.7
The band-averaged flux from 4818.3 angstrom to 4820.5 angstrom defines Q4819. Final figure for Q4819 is 18.8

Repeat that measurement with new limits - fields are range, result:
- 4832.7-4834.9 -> 19.1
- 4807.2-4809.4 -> 18.6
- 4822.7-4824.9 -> 18.8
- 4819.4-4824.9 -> 18.8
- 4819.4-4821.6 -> 18.8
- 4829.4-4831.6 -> 19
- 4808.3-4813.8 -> 18.8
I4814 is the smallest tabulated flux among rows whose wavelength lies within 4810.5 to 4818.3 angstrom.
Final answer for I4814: 18.79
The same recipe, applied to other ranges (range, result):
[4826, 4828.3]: 18.87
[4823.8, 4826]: 18.85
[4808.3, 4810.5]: 18.63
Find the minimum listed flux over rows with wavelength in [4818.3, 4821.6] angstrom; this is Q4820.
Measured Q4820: 18.79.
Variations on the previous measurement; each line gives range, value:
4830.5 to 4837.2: 18.77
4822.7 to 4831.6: 18.82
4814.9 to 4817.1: 18.94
